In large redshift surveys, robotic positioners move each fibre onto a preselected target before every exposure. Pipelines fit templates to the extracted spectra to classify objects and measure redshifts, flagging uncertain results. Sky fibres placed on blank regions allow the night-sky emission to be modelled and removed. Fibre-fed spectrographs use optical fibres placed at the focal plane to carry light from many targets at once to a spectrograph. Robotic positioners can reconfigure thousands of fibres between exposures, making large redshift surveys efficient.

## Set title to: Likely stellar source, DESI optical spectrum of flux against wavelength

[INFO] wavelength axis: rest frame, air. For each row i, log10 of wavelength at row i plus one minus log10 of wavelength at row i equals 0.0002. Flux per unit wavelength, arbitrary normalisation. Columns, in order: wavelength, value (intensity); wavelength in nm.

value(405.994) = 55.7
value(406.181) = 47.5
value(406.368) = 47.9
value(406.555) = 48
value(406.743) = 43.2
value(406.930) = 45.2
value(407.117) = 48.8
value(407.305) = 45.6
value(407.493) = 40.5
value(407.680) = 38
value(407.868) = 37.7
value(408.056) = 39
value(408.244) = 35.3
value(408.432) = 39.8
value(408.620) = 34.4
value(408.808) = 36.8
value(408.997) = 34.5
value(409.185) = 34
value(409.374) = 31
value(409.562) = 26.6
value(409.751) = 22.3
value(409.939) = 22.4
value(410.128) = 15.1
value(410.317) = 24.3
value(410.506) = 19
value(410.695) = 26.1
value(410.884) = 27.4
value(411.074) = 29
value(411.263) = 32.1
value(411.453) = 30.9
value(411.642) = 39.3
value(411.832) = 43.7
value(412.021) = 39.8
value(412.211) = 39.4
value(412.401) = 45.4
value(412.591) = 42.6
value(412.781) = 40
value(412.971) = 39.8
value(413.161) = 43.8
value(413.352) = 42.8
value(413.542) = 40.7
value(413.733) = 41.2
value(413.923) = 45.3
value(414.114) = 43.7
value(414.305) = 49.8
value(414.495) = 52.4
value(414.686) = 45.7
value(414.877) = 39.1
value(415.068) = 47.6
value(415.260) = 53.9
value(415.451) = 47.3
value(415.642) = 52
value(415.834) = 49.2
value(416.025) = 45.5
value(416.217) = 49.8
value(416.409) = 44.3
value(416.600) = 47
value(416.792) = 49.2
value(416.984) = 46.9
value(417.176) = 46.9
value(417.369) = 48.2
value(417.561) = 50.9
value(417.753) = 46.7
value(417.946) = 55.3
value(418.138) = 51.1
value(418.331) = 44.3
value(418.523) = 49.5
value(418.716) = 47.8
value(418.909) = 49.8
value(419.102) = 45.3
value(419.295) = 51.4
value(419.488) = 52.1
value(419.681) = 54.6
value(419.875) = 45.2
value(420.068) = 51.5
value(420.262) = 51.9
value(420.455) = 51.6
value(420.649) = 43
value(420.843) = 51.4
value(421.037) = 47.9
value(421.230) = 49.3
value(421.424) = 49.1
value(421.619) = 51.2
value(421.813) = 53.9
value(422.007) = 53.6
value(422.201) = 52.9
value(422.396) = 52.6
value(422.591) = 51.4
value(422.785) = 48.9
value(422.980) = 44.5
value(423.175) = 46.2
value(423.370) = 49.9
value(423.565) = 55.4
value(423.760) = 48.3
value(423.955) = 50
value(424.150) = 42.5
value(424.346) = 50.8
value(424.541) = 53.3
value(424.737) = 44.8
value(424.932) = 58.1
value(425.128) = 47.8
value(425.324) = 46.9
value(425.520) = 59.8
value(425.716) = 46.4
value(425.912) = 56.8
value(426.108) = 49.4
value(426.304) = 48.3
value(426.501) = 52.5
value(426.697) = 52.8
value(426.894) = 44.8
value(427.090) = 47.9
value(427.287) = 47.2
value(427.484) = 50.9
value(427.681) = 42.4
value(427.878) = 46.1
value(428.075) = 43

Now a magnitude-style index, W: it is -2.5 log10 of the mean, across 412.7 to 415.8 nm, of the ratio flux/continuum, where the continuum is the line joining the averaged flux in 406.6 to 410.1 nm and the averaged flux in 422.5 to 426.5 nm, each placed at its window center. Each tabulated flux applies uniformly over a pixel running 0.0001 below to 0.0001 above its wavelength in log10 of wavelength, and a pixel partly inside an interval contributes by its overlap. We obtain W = -0.10 mag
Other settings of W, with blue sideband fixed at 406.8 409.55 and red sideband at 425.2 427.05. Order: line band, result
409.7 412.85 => 0.27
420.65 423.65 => -0.05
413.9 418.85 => -0.10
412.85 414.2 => -0.01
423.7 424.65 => 0.01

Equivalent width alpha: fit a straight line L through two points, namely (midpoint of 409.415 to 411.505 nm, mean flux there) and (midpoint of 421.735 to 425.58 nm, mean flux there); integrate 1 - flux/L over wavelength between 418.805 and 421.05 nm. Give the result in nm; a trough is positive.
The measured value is -0.33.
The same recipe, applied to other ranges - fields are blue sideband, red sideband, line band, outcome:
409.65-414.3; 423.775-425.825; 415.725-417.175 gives -0.26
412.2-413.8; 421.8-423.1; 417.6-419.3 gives -0.07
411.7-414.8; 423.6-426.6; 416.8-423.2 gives -0.30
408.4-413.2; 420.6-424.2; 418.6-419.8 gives -0.13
